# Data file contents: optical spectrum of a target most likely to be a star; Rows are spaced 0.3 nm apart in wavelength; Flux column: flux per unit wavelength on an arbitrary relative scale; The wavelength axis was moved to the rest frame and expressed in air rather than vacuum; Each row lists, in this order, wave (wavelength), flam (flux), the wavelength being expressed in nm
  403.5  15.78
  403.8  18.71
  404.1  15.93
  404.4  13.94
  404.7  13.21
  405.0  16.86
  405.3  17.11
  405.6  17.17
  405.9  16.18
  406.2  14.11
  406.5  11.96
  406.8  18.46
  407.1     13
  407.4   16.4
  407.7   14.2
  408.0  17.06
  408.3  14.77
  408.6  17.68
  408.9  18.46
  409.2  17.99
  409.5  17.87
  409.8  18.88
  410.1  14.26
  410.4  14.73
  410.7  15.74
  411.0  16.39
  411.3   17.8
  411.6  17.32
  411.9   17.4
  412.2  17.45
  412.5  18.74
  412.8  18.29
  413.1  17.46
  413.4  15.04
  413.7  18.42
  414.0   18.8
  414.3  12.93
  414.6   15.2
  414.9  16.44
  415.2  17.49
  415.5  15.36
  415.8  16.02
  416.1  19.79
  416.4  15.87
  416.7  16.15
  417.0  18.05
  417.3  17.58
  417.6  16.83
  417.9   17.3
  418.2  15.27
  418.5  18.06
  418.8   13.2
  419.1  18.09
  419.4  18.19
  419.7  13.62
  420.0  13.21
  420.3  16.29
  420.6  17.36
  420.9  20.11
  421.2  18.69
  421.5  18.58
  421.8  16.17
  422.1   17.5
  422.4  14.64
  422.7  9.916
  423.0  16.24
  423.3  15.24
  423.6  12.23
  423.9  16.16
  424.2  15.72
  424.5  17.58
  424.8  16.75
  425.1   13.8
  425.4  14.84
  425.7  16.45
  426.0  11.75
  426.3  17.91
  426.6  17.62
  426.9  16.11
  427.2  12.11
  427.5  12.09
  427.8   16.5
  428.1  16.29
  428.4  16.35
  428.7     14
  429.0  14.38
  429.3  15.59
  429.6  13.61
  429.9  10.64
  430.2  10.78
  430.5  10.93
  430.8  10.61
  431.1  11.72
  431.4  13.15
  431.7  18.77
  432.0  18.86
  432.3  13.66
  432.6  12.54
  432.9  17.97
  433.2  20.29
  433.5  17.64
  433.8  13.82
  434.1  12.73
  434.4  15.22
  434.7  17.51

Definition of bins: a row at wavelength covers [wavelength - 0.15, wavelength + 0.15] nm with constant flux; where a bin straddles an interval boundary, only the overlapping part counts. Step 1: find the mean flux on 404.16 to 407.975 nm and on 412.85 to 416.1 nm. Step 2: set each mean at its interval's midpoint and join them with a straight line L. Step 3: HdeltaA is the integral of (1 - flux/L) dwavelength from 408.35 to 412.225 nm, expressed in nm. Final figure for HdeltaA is -0.27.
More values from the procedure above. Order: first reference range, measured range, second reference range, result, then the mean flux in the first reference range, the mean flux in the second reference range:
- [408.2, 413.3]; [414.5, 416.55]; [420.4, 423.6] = 0.02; 17.1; 16.2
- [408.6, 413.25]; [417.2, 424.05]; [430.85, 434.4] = 0.14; 17.3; 15.4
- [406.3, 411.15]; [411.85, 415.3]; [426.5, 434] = -0.26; 16.1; 14.6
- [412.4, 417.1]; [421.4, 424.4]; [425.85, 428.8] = 0.09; 16.8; 15.1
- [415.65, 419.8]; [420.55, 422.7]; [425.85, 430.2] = -0.15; 16.8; 14.5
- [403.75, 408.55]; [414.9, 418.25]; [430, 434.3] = -0.40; 15.5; 14.5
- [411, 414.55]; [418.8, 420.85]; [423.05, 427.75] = -0.01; 17.1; 15.1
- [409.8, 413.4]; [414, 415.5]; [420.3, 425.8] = 0.07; 16.9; 16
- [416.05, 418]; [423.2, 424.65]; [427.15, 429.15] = 0.02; 17.2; 14.7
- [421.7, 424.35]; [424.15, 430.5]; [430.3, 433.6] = 0.09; 14.8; 15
